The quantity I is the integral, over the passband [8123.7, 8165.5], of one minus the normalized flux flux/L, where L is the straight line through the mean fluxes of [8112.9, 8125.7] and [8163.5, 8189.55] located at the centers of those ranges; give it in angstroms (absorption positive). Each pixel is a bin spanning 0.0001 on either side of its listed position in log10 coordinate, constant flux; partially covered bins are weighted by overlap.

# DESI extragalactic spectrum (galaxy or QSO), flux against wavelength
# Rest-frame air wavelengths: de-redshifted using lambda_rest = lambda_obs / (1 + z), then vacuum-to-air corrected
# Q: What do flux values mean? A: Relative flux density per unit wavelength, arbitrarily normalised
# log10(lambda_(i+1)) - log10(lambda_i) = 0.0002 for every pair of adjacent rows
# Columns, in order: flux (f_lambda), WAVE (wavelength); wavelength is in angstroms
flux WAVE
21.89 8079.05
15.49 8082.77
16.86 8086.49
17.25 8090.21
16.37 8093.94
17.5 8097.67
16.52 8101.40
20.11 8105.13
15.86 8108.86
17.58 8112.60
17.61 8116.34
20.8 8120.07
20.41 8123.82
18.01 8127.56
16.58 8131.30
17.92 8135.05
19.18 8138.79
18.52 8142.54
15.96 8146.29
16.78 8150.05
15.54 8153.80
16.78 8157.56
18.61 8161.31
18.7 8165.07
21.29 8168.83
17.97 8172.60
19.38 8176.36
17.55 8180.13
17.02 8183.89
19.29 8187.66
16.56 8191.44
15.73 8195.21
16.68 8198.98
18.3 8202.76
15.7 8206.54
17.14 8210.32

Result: 3.2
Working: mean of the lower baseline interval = 19.4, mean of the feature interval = 17.6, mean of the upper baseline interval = 18.7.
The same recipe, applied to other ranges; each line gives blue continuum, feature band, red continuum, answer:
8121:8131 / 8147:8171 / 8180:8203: 0.3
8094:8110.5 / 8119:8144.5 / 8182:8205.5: -2.0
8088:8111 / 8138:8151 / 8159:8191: 0.4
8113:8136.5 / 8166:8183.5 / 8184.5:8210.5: -1.3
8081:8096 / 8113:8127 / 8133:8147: -1.4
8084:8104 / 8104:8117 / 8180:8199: -0.5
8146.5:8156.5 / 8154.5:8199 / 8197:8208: -3.8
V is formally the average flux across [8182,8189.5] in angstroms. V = 18.2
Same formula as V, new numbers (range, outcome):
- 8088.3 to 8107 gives 17.6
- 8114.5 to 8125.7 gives 19.6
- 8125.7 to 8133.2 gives 17.3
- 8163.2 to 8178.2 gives 19.3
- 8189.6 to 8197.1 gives 16.2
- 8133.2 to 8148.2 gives 17.9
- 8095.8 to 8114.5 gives 17.5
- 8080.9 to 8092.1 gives 16.5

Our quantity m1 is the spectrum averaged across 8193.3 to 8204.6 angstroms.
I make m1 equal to 16.9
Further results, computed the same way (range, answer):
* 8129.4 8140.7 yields 17.9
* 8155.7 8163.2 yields 17.7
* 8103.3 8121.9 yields 18.4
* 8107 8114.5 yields 16.7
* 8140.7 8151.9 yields 17.1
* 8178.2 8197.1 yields 17.2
